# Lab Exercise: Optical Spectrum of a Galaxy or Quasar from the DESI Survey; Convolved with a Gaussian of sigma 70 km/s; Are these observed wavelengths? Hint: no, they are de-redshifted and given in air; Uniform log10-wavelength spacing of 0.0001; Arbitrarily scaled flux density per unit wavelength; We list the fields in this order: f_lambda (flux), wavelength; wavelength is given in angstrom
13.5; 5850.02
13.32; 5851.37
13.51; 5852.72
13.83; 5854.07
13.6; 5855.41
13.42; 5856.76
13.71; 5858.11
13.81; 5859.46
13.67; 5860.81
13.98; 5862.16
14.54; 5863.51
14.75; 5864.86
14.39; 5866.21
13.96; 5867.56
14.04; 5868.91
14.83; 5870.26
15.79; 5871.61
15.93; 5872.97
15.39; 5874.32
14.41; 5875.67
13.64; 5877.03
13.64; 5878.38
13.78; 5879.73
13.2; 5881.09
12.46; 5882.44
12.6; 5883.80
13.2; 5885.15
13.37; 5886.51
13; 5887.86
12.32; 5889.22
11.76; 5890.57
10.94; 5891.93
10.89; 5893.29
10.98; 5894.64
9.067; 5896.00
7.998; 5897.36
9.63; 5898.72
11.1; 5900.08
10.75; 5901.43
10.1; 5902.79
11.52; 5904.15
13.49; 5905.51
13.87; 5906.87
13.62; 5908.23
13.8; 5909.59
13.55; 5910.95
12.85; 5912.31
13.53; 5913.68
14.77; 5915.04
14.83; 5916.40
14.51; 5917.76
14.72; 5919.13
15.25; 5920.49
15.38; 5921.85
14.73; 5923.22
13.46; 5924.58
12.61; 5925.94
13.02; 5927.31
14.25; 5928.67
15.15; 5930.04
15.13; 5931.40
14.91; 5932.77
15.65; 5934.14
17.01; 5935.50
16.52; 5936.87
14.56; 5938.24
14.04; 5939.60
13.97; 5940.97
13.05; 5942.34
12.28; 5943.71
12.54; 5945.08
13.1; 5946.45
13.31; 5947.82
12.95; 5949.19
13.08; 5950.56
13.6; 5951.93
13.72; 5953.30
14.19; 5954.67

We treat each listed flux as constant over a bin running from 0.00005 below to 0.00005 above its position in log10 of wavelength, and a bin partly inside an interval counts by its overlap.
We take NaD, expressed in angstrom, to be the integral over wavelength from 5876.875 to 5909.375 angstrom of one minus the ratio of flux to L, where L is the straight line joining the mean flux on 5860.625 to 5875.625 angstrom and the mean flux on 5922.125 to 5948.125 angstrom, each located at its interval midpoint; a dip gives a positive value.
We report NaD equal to 5.7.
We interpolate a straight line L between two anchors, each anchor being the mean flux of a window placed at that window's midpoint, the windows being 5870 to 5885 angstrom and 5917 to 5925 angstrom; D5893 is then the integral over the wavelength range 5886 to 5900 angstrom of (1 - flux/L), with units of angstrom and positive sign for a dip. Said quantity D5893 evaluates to 3.3 angstrom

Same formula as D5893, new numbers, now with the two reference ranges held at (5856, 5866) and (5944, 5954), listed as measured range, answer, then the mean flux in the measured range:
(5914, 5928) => -0.9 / 14.3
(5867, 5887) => -0.3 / 14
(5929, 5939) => -1.7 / 15.5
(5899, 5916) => 1.0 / 12.7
